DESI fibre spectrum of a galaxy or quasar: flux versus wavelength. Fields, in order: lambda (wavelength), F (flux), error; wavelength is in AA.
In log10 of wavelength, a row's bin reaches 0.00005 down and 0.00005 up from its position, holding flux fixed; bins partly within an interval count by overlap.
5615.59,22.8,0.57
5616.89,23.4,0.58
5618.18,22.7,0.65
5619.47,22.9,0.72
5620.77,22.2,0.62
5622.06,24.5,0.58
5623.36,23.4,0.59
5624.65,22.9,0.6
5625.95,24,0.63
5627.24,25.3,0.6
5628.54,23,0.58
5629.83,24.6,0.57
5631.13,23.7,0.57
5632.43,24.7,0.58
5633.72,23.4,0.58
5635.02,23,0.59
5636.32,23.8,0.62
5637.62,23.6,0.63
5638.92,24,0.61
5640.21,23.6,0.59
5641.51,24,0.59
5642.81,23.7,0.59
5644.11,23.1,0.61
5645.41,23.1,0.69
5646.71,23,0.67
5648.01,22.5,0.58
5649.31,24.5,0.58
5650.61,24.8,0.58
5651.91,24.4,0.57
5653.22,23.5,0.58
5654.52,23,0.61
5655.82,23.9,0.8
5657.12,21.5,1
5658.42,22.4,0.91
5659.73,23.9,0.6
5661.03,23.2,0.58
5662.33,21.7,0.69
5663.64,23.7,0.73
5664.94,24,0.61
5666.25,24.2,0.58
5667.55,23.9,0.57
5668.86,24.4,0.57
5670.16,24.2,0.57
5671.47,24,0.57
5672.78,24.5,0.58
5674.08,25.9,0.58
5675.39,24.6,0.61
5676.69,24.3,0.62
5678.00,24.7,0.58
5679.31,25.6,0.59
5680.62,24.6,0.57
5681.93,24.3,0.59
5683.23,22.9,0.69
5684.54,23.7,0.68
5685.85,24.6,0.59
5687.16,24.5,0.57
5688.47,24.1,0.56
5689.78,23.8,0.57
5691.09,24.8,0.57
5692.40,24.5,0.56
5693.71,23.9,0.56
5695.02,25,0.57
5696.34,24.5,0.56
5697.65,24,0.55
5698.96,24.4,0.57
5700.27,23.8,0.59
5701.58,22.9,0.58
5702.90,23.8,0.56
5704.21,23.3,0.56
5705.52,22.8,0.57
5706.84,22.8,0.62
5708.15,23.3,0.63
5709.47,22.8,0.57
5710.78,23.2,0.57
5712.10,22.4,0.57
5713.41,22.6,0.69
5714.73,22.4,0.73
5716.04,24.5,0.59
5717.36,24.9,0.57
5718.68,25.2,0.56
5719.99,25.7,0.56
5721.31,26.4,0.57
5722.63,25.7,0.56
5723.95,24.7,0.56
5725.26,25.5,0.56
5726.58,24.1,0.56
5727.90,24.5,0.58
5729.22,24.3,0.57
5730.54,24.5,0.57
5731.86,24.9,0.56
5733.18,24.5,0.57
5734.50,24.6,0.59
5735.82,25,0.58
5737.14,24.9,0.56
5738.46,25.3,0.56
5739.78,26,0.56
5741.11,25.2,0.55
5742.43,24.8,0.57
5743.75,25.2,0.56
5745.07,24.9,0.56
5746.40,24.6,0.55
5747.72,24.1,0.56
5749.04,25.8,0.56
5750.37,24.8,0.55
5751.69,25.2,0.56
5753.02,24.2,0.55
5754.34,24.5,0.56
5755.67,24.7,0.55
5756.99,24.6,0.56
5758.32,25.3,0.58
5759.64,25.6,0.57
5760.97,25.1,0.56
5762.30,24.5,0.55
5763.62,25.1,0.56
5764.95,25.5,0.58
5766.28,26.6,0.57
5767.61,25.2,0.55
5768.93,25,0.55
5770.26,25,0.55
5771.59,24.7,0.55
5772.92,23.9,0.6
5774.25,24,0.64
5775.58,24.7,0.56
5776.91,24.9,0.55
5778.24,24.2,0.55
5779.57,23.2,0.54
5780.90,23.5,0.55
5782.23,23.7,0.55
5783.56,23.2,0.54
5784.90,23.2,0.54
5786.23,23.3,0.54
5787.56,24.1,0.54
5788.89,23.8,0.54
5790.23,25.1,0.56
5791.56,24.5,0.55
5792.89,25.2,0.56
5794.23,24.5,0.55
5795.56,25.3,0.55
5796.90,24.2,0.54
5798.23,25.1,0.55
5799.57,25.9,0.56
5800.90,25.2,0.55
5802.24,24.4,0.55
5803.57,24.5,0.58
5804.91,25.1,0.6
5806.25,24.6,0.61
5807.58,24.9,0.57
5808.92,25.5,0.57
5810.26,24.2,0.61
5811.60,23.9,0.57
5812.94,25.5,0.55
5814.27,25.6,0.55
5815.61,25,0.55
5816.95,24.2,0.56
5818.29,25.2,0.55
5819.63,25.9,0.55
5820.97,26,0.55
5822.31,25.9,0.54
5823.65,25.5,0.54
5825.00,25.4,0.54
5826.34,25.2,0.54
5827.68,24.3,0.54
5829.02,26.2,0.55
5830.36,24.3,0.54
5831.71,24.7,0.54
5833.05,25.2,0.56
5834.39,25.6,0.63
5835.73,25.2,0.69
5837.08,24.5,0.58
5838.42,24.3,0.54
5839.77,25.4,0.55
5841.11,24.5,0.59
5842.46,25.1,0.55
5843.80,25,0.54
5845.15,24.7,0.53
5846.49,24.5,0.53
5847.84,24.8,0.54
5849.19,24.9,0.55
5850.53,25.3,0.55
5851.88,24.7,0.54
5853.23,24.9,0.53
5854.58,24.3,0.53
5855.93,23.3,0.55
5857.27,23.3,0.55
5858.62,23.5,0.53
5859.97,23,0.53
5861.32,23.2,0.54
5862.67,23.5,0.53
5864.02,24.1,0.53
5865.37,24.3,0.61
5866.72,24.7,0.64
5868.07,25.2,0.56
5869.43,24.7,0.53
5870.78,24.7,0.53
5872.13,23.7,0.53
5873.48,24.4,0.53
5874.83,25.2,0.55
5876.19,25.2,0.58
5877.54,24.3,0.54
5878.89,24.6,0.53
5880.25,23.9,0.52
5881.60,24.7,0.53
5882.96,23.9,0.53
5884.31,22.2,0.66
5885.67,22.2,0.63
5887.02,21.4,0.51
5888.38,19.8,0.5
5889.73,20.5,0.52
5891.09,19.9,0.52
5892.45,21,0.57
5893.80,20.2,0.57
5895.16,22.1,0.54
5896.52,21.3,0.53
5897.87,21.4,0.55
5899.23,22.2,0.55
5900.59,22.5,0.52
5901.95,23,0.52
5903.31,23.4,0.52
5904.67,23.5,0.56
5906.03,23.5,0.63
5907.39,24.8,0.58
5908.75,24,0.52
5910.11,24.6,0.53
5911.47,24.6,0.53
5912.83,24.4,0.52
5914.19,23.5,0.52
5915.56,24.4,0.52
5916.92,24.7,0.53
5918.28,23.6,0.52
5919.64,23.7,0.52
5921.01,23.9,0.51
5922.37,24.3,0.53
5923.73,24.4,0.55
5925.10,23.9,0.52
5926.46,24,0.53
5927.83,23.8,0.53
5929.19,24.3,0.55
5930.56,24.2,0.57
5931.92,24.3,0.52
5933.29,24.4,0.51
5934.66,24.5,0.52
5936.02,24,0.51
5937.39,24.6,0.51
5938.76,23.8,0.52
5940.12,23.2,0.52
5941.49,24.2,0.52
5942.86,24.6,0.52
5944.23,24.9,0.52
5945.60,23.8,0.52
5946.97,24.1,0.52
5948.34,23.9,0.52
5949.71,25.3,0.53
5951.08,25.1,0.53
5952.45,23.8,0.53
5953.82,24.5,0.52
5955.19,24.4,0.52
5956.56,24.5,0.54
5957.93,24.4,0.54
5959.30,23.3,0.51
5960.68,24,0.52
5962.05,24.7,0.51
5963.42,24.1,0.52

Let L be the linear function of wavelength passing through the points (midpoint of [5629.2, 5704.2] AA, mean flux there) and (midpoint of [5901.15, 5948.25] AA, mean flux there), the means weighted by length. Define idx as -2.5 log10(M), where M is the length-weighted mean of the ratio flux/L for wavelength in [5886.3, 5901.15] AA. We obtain 0.141 mag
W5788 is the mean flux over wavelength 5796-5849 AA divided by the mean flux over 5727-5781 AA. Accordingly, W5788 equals 1.0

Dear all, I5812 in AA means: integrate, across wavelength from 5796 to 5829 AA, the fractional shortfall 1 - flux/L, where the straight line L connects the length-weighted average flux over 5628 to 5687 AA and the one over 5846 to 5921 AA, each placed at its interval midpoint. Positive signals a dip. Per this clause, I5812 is -2.0 AA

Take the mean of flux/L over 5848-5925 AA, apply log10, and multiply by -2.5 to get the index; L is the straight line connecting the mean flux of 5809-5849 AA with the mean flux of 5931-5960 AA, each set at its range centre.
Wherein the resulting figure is 0.051 mag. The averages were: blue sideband 25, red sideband 24.3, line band 23.5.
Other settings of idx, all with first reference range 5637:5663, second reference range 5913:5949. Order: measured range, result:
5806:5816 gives -0.05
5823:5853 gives -0.05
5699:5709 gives 0.01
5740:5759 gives -0.06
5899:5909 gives 0.03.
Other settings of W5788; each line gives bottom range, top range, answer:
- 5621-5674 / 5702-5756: 1.03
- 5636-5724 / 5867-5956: 0.99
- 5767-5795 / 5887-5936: 0.96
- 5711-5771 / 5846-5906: 0.94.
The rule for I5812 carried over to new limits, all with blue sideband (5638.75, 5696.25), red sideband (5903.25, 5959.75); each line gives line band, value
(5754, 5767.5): -0.6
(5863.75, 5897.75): 1.5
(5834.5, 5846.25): -0.4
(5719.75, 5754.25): -1.4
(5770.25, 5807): -0.5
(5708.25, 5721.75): 0.0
